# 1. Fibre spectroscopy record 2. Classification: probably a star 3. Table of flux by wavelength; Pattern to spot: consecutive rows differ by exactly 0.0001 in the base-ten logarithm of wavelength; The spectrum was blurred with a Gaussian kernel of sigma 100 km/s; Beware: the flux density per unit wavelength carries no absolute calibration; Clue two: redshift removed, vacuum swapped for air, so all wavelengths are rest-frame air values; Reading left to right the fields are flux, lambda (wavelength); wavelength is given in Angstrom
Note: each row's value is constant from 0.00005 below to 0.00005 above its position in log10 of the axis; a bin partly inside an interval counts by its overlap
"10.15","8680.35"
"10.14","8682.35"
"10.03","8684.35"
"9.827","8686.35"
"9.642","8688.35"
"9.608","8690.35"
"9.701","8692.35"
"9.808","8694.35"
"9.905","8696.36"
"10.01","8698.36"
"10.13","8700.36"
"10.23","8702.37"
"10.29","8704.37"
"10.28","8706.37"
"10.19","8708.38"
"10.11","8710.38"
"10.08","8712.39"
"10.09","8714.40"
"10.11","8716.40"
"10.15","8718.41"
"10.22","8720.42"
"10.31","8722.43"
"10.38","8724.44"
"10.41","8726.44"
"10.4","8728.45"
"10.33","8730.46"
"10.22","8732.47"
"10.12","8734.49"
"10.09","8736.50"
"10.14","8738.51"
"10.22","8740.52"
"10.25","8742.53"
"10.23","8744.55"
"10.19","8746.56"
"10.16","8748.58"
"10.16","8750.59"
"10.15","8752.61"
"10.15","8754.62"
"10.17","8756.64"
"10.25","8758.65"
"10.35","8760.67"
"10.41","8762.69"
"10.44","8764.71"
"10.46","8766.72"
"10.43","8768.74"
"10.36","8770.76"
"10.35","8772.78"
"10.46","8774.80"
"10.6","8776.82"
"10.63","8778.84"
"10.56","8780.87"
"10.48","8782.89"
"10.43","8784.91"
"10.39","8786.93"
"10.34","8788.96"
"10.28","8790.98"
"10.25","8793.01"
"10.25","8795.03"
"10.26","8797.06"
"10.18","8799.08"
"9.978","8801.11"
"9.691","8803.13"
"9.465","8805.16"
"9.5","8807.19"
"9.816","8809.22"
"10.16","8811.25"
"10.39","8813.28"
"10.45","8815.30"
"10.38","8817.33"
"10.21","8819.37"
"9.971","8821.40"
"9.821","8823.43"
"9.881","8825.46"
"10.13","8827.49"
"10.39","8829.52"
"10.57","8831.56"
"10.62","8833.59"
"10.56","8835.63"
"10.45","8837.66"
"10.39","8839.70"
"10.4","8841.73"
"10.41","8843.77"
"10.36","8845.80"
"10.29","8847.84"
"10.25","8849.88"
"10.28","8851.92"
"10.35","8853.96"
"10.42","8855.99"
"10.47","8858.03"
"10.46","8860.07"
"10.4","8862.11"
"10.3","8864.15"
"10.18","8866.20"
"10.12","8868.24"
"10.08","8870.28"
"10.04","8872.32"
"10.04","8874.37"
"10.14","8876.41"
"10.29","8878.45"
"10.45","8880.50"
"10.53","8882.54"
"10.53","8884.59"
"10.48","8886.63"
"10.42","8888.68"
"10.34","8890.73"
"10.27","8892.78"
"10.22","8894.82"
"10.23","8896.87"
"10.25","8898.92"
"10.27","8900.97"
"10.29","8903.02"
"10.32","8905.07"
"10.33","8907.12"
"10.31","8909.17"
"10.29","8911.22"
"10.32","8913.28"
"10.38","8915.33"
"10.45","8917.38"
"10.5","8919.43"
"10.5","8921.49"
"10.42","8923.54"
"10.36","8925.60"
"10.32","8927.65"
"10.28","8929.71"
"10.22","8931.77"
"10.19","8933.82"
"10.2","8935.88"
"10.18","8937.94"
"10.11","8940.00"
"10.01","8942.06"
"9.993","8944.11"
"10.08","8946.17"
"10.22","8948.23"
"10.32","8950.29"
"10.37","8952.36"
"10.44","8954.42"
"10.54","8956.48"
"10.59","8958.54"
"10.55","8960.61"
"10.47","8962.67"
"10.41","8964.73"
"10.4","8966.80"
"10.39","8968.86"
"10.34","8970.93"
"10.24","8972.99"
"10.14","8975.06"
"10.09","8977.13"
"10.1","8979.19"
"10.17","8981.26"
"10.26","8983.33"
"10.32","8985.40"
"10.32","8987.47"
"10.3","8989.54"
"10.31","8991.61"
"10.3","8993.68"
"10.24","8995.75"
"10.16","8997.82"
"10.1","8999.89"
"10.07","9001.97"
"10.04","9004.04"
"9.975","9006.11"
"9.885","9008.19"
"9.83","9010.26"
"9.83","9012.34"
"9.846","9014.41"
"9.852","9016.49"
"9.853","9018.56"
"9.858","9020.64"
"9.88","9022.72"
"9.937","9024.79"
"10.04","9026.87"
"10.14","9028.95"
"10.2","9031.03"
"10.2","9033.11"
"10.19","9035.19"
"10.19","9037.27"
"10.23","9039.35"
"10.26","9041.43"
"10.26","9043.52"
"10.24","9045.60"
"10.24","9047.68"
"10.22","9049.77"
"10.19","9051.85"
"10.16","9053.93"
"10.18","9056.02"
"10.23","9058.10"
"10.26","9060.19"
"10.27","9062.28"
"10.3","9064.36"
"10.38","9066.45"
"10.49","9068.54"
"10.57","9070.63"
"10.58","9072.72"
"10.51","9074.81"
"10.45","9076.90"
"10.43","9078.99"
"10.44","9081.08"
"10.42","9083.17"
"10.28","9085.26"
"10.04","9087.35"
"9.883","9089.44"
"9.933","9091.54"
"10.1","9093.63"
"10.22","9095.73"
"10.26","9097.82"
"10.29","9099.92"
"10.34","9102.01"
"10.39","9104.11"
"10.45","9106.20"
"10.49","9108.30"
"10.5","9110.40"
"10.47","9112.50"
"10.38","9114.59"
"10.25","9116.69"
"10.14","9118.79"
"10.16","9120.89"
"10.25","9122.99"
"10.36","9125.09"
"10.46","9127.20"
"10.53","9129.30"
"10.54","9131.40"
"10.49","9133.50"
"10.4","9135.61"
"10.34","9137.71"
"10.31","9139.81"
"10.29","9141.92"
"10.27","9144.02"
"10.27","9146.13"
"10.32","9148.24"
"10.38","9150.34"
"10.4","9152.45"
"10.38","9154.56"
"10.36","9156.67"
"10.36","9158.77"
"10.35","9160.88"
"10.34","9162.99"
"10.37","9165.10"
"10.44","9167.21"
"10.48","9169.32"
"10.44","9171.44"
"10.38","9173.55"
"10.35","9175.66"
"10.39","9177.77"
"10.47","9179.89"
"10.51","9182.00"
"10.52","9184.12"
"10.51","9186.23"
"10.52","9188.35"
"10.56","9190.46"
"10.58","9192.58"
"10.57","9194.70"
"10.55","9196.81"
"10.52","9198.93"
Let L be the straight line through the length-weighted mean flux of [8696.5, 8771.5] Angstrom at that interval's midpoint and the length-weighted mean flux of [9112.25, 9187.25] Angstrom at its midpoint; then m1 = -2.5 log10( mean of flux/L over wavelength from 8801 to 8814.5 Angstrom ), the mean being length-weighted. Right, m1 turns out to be 0.04 mag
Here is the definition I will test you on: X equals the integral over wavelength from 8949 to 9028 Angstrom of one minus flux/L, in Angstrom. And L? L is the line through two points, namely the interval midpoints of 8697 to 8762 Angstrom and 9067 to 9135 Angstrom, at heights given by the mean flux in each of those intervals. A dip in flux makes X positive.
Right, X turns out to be 1.0 Angstrom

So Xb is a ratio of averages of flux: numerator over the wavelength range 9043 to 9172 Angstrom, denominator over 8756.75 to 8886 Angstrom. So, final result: 1.00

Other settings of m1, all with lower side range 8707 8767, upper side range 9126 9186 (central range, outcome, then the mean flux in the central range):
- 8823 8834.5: 0.00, 10.3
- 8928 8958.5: 0.01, 10.2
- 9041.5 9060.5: 0.01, 10.2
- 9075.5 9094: 0.01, 10.2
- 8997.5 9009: 0.03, 10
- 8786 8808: 0.02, 10.1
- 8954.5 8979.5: 0.00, 10.4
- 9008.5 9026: 0.05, 9.87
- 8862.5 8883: 0.01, 10.2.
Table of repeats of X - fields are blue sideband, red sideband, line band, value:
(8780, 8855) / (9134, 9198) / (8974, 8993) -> 0.2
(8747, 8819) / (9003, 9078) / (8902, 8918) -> -0.2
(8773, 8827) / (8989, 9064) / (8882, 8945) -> -1.0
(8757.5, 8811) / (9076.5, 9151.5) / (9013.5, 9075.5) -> 0.7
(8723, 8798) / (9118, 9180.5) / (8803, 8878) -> 0.8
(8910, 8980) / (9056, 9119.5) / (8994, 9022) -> 0.9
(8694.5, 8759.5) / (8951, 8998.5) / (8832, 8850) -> -0.3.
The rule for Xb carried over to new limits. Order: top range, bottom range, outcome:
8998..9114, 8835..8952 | 0.99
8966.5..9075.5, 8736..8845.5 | 0.99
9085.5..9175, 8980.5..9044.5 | 1.02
